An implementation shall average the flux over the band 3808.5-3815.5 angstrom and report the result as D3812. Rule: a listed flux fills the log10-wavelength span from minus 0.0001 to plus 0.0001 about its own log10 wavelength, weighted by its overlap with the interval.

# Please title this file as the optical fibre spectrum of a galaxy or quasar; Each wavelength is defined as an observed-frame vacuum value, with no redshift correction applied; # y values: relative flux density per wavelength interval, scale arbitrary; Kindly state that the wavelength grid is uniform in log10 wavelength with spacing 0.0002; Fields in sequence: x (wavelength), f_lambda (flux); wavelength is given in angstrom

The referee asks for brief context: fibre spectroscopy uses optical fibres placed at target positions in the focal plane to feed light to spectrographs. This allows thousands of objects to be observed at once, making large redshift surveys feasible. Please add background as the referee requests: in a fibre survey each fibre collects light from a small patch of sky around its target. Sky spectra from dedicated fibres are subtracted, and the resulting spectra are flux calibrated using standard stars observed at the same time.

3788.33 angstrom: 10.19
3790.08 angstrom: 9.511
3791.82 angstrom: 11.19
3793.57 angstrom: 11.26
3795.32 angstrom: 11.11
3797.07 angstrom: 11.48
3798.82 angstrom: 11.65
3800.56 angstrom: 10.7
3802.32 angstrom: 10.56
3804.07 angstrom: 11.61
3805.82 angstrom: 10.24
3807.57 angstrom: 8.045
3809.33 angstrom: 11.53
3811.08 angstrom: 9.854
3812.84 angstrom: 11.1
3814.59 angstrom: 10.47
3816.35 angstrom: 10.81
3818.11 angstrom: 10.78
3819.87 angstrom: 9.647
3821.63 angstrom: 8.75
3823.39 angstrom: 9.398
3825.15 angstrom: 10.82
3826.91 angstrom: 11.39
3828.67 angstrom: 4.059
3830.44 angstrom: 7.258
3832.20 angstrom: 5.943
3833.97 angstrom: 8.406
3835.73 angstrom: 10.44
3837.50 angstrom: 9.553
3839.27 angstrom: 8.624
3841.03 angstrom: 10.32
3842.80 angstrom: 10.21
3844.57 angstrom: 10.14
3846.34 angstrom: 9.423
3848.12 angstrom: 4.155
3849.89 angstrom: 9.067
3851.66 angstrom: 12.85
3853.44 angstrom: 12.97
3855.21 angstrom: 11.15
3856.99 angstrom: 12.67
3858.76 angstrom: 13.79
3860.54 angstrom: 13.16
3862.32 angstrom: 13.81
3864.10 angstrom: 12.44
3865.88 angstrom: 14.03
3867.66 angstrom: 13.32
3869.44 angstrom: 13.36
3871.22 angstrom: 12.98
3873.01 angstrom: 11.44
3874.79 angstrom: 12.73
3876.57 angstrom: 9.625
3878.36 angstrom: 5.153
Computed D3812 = 10.7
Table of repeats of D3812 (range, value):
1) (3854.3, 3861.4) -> 12.7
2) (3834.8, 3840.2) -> 9.55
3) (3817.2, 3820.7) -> 10.2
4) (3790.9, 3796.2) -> 11.2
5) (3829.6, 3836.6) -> 8.02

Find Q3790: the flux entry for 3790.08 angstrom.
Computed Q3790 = 9.511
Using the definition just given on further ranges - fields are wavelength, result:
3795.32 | 11.11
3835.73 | 10.44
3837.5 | 9.553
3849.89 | 9.067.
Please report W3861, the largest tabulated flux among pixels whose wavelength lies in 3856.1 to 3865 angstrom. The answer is 13.81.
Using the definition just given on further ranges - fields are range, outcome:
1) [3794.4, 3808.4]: 11.65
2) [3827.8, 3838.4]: 10.44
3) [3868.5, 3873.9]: 13.36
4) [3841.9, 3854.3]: 12.97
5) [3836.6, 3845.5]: 10.32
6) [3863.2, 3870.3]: 14.03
